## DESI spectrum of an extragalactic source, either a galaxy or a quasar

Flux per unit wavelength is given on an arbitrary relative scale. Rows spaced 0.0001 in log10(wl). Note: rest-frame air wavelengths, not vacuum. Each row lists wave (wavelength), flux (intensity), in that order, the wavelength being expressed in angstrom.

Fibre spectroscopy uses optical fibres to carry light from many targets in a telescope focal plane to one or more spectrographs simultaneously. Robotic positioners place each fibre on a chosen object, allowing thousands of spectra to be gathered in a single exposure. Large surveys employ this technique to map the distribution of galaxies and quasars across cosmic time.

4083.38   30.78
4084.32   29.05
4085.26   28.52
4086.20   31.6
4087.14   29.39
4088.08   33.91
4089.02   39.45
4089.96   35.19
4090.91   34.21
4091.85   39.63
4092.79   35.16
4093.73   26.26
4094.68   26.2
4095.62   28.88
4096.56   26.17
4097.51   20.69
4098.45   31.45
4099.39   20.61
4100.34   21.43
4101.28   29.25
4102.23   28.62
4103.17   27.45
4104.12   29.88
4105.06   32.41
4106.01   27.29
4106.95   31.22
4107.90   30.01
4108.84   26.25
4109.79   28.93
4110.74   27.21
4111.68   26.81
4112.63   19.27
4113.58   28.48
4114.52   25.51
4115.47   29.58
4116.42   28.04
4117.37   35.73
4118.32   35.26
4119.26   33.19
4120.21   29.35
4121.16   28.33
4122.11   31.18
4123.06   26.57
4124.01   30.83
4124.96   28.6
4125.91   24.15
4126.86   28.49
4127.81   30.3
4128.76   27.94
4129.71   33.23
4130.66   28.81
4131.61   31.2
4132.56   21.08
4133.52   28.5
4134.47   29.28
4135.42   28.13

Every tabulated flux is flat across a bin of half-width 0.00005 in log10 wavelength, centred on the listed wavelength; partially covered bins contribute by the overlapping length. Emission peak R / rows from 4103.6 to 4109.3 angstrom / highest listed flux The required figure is 32.41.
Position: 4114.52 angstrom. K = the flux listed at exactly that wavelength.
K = 25.51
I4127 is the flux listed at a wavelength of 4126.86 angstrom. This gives 28.49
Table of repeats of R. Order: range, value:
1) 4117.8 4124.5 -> 35.26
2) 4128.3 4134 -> 33.23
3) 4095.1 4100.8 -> 31.45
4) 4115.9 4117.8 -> 35.73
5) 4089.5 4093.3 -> 39.63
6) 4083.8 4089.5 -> 39.45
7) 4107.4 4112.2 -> 30.01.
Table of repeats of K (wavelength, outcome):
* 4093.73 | 26.26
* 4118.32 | 35.26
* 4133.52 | 28.5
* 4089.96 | 35.19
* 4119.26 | 33.19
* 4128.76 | 27.94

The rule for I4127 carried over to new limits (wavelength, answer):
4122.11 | 31.18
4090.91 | 34.21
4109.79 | 28.93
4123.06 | 26.57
